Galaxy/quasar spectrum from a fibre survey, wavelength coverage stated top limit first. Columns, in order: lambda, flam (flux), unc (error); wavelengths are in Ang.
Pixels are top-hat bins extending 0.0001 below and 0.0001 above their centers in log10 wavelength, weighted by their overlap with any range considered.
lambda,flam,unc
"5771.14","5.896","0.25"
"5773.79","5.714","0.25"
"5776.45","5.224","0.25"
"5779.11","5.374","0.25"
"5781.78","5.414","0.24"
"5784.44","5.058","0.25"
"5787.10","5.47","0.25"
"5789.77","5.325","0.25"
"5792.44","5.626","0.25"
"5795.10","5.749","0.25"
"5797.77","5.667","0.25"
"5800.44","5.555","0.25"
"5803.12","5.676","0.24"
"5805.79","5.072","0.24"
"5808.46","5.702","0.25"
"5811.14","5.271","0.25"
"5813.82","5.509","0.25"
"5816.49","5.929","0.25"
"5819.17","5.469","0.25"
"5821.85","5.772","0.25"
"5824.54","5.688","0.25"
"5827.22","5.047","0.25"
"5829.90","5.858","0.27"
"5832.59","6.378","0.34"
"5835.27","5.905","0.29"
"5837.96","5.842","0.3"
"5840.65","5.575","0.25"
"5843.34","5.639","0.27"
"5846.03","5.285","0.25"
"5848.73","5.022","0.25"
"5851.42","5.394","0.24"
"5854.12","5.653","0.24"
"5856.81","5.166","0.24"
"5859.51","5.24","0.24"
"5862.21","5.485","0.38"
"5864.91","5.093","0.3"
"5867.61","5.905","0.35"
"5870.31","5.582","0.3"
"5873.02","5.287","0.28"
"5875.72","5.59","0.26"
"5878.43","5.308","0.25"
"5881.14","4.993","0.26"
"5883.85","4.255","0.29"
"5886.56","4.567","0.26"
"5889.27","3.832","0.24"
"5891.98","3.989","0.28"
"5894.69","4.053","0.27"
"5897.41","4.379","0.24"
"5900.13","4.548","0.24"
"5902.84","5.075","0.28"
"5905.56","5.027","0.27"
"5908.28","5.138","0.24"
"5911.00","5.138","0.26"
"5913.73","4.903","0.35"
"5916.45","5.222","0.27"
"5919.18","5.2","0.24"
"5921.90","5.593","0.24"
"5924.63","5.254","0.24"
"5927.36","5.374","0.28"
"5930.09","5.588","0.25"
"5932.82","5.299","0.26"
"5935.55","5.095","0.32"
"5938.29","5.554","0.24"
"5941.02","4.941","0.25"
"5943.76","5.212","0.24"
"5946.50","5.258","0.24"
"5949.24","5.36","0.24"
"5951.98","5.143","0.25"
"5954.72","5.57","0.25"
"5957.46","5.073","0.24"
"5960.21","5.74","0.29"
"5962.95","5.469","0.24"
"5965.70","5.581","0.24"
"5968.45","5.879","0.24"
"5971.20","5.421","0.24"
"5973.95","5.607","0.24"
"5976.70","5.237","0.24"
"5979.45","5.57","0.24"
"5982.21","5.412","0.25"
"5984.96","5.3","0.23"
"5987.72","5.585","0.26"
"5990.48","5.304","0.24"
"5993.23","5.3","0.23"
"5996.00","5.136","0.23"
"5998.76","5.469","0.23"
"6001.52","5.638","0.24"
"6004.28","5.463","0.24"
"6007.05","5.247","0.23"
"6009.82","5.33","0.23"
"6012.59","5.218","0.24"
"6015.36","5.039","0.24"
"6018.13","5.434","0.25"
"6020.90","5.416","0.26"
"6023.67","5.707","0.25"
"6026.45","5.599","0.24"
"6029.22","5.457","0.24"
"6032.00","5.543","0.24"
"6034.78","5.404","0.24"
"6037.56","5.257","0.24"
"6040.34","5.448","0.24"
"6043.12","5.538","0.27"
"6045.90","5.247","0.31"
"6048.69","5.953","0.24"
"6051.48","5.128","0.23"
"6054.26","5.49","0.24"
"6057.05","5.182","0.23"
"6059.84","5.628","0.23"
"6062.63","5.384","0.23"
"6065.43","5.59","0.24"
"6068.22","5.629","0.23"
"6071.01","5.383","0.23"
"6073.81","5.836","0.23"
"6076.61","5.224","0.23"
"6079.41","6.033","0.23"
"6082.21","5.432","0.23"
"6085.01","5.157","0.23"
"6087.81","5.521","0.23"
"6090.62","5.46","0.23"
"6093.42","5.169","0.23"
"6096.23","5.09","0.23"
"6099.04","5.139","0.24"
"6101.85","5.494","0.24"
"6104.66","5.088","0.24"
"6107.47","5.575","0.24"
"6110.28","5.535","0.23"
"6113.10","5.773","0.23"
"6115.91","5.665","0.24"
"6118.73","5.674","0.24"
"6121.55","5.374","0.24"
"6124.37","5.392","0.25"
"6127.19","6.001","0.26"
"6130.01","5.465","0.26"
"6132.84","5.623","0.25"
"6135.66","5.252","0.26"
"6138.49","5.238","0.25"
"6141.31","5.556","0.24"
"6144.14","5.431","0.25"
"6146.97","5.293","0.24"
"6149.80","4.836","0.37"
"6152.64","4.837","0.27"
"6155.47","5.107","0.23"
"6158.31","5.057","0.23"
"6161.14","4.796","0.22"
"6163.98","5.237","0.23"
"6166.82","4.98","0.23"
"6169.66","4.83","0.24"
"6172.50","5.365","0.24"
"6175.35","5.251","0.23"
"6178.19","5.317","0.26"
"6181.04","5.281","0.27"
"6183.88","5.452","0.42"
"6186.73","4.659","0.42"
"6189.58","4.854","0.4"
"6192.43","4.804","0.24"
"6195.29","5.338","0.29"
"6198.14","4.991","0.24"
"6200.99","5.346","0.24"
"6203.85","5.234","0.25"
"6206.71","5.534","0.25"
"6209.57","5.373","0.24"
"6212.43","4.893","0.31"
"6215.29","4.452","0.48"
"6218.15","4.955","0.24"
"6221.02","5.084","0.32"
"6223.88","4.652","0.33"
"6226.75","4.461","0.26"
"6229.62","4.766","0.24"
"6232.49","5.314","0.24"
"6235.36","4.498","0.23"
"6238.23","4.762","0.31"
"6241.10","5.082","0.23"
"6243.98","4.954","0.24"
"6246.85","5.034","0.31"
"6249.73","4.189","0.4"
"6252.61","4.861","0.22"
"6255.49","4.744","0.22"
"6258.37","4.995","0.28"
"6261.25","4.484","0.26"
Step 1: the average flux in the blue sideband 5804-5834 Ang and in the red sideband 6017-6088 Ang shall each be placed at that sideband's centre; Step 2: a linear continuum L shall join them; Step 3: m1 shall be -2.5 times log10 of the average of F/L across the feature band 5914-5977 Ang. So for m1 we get 0.03 mag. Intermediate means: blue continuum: 5.61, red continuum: 5.49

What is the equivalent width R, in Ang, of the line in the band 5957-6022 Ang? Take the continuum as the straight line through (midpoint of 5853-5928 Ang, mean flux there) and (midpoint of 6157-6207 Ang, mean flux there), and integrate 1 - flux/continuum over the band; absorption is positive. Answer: -4.6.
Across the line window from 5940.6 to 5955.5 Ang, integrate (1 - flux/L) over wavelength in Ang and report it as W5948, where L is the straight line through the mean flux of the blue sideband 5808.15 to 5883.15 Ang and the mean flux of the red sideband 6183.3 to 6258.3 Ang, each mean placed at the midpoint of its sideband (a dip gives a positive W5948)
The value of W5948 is 0.26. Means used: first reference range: 5.51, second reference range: 4.93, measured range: 5.25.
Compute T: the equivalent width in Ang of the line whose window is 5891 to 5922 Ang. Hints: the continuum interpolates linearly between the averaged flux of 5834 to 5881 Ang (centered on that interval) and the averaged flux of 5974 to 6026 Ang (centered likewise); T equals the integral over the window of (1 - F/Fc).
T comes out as 3.4 Ang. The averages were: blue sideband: 5.45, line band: 4.84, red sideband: 5.39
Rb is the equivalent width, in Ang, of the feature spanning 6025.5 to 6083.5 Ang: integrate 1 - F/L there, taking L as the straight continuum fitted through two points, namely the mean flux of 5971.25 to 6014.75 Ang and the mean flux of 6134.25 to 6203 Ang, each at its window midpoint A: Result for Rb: -2.19 Ang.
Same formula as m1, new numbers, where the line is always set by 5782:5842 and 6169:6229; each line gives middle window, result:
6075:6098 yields -0.04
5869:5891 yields 0.12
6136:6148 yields -0.05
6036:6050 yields -0.04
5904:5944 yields 0.04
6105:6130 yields -0.09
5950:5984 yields -0.02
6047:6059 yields -0.04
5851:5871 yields 0.02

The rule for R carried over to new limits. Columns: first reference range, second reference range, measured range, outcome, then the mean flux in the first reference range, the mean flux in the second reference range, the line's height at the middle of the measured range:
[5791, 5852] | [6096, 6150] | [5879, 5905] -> 5.2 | 5.59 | 5.45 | 5.56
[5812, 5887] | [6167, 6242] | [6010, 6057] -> -1.7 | 5.45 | 5.02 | 5.23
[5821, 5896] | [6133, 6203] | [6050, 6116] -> -3.4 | 5.26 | 5.14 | 5.17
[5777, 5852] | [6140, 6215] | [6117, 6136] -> -1.4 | 5.54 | 5.13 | 5.19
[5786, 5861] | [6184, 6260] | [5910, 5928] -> 0.5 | 5.55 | 4.92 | 5.4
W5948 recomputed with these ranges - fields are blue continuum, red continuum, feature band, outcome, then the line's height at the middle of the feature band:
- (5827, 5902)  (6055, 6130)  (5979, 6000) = -0.1 Ang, 5.34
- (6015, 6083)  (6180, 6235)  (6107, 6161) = -1.6 Ang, 5.23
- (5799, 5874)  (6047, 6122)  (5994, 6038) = 0.7 Ang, 5.49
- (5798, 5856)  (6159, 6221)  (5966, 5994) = -0.5 Ang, 5.37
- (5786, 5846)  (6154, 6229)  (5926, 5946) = 0.5 Ang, 5.43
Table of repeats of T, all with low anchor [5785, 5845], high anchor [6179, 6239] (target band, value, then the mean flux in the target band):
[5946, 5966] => 0.0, 5.4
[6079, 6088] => -0.5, 5.49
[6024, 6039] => -0.6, 5.47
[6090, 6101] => -0.1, 5.21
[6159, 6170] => 0.2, 4.98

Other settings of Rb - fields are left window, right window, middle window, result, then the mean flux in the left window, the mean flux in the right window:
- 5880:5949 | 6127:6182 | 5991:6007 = -1.1 Ang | 4.95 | 5.22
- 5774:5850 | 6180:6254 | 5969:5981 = -0.4 Ang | 5.54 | 4.95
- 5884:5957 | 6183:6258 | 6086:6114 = -2.3 Ang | 5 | 4.93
